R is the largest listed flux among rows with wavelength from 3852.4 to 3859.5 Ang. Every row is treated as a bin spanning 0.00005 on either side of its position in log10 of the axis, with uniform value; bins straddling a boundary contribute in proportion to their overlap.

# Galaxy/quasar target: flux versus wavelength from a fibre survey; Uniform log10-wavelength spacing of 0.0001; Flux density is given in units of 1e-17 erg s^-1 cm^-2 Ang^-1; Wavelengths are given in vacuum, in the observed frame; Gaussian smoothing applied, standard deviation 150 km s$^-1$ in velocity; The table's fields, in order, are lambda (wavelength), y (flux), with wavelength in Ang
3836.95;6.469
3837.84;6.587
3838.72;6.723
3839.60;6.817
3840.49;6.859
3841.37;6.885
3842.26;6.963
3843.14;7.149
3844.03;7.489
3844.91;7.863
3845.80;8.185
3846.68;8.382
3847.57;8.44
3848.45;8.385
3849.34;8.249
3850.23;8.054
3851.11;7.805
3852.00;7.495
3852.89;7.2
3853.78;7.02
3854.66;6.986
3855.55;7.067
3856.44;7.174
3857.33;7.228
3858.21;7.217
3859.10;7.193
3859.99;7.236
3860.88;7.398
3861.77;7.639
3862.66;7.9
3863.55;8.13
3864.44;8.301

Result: 7.228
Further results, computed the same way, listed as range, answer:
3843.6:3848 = 8.44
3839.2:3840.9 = 6.859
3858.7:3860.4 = 7.236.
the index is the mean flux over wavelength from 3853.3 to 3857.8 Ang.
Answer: 7.11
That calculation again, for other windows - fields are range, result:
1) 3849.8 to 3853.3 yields 7.64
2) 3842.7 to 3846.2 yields 7.66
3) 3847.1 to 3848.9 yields 8.4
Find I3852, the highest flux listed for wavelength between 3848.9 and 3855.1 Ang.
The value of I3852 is 8.249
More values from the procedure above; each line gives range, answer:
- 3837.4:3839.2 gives 6.723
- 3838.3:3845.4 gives 7.863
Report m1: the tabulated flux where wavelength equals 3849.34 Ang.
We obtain 8.249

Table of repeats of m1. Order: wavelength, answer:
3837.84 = 6.587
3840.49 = 6.859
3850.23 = 8.054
